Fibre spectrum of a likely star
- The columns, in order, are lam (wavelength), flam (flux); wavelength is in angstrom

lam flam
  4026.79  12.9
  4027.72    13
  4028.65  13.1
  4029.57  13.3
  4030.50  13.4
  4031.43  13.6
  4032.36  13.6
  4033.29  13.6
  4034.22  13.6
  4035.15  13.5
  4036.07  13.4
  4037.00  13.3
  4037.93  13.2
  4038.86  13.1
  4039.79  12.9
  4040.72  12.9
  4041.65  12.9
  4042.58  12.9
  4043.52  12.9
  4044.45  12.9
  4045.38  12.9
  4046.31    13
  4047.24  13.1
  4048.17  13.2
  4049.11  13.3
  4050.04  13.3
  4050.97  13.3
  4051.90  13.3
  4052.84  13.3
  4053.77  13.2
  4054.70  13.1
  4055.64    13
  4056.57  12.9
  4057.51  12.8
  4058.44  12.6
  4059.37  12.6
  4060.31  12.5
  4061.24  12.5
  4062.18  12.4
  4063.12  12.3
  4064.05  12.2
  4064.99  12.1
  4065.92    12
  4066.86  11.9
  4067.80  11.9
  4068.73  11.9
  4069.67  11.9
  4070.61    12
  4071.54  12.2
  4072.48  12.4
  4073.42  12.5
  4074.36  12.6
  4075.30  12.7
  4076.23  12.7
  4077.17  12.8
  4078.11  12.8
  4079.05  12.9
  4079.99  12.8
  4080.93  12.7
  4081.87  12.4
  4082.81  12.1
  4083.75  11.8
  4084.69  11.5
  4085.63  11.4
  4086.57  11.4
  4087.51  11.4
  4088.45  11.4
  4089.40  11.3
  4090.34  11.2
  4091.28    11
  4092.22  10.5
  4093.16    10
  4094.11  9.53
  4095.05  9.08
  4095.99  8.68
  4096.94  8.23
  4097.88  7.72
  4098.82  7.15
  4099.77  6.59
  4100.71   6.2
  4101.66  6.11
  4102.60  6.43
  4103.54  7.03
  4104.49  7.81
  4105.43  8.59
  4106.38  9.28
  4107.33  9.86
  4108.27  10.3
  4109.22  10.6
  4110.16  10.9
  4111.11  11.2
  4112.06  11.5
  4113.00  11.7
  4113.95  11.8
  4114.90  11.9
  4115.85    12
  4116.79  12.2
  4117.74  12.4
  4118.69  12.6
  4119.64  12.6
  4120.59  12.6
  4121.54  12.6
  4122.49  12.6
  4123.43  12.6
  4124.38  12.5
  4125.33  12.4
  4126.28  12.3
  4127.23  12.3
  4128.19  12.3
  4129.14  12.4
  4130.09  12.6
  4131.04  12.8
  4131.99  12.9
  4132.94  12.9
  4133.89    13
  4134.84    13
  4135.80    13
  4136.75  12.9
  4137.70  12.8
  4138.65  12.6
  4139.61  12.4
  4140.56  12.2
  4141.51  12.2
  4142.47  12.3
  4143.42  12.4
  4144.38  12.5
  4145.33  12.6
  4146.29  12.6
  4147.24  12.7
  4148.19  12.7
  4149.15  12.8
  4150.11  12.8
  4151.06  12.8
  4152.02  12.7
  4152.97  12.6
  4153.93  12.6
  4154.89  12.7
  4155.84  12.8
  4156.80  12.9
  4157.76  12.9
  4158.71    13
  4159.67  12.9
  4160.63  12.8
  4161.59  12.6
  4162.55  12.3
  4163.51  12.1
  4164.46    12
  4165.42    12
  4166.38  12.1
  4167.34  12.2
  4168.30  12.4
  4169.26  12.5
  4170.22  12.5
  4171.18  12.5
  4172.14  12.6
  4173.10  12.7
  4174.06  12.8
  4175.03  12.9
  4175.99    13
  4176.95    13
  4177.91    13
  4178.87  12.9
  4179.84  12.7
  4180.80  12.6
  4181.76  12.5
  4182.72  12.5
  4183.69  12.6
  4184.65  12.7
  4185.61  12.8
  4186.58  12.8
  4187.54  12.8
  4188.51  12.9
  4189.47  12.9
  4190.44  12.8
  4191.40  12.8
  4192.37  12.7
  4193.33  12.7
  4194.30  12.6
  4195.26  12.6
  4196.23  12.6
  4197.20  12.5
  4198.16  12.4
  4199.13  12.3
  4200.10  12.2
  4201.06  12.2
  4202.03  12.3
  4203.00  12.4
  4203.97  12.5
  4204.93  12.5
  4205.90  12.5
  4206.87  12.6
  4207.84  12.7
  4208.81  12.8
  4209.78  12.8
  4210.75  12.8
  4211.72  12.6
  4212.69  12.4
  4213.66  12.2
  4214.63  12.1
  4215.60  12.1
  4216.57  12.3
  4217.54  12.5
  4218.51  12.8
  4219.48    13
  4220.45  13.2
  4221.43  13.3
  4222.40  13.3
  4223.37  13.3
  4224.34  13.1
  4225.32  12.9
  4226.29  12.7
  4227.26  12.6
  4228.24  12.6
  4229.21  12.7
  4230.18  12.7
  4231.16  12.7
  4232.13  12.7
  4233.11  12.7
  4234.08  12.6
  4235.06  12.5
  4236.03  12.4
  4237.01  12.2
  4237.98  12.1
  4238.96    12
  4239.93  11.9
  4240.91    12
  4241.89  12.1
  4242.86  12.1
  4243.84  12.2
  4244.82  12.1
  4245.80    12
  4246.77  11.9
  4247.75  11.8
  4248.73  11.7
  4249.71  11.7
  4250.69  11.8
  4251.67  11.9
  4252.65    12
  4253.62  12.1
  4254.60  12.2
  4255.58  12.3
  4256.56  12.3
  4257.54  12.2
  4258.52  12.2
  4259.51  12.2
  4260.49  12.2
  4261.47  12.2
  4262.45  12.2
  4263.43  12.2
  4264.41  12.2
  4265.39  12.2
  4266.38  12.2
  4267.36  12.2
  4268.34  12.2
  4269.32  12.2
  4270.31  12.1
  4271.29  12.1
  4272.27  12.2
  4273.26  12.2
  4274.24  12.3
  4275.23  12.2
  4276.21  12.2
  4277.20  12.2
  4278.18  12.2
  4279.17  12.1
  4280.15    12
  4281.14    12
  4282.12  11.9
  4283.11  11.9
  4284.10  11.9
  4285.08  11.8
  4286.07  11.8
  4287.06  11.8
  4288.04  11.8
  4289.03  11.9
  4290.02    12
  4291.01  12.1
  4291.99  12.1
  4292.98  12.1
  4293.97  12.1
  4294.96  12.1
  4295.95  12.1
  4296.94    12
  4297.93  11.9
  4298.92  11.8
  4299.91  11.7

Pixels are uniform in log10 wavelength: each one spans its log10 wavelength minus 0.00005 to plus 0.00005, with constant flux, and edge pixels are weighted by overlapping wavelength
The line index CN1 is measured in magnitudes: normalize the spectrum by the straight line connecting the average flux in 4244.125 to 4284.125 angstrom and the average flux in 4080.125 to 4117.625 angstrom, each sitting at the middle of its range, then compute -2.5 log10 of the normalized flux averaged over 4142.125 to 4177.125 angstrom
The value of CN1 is -0.16 mag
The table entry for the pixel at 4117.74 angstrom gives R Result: 12.4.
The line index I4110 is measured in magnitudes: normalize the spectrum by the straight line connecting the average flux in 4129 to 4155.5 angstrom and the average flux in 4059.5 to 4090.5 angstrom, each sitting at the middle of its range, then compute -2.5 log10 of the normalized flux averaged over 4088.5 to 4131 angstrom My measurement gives 0.18 mag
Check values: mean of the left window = 12.2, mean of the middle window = 10.5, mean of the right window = 12.7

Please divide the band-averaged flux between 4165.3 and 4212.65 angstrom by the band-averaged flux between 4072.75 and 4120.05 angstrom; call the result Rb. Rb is 1.2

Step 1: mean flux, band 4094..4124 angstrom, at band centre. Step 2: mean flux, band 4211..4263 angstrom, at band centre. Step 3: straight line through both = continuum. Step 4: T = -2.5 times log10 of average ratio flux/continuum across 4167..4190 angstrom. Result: -0.13 mag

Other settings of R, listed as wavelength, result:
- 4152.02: 12.7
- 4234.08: 12.6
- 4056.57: 12.9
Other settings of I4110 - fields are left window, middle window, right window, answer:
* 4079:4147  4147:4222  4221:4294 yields -0.081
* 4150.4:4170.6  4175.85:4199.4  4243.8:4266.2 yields -0.025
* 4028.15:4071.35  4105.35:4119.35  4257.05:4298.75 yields 0.132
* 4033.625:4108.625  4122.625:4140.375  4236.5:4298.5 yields -0.081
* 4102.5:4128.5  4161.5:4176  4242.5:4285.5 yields -0.080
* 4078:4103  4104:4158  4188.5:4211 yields -0.103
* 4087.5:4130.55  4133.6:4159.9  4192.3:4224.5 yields -0.125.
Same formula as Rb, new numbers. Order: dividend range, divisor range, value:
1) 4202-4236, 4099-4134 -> 1.15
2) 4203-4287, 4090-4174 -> 1.06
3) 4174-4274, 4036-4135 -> 1.06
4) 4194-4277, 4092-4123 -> 1.24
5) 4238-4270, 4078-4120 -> 1.16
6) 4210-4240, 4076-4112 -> 1.25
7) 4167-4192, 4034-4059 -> 0.97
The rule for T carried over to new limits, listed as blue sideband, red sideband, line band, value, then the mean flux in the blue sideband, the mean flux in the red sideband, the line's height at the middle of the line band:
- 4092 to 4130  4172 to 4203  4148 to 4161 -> -0.10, 10.4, 12.7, 11.7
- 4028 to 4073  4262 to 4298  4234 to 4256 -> 0.01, 12.9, 12.1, 12.2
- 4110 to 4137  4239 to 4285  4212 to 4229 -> -0.05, 12.4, 12.1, 12.2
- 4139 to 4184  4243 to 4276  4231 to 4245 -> -0.01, 12.6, 12.1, 12.2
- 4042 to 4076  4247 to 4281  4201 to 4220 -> -0.02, 12.7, 12.1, 12.3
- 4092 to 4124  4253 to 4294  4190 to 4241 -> -0.11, 10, 12.1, 11.4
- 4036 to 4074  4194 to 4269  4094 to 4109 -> 0.49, 12.7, 12.4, 12.6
